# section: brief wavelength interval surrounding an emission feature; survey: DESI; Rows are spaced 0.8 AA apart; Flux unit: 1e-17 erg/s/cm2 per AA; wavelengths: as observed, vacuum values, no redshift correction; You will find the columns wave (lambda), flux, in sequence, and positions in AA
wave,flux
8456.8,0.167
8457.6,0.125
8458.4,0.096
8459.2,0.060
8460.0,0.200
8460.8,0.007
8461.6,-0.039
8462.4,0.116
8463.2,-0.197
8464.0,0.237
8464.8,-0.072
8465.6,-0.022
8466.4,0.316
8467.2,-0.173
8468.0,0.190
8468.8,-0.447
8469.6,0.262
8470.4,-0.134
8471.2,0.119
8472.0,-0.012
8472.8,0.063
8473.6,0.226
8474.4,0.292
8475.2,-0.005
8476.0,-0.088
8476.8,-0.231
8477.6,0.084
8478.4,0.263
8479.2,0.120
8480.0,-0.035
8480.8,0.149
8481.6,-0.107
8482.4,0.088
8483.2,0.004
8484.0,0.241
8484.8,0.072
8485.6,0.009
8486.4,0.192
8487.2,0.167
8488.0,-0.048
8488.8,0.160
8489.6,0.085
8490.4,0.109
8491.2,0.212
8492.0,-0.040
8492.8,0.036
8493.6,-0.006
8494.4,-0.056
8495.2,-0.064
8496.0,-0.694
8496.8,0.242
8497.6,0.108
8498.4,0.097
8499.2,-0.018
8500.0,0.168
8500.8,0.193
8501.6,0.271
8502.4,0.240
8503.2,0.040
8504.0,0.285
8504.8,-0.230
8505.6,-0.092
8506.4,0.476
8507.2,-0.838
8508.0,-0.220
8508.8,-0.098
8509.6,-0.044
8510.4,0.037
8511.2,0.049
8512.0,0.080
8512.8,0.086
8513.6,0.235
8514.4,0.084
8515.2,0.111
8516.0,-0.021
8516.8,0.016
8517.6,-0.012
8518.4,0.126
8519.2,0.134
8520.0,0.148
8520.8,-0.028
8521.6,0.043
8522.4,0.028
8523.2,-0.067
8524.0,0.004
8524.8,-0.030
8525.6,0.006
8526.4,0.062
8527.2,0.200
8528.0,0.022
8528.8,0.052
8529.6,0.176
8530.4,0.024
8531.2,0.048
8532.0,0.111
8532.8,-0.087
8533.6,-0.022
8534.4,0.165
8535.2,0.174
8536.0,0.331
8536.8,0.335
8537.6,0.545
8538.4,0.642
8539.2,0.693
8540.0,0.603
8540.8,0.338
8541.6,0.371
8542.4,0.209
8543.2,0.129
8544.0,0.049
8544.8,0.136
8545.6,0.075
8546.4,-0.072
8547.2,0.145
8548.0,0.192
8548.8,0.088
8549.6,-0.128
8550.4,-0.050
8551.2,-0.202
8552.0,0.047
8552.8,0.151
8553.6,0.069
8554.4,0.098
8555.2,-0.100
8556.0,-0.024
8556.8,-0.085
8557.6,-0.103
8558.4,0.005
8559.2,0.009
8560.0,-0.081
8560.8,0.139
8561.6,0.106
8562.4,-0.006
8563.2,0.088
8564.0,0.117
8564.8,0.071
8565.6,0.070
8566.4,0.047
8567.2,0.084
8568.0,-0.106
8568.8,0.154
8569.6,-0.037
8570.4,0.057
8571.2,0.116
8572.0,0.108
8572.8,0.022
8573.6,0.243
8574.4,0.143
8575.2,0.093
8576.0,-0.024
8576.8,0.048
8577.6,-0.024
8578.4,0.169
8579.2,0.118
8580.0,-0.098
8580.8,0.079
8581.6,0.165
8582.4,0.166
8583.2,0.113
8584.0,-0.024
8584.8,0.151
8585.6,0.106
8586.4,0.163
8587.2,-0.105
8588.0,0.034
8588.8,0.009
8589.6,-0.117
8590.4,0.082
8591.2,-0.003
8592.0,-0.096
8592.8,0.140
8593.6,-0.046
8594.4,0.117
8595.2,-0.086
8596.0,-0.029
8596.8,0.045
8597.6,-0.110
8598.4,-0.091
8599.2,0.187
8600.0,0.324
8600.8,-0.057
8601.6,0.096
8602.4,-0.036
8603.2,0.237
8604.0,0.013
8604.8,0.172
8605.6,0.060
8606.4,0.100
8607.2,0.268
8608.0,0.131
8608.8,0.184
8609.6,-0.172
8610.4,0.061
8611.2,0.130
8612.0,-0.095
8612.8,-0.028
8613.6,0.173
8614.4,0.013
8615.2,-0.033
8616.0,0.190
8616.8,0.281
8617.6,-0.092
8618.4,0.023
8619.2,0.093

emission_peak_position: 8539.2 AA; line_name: H-beta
